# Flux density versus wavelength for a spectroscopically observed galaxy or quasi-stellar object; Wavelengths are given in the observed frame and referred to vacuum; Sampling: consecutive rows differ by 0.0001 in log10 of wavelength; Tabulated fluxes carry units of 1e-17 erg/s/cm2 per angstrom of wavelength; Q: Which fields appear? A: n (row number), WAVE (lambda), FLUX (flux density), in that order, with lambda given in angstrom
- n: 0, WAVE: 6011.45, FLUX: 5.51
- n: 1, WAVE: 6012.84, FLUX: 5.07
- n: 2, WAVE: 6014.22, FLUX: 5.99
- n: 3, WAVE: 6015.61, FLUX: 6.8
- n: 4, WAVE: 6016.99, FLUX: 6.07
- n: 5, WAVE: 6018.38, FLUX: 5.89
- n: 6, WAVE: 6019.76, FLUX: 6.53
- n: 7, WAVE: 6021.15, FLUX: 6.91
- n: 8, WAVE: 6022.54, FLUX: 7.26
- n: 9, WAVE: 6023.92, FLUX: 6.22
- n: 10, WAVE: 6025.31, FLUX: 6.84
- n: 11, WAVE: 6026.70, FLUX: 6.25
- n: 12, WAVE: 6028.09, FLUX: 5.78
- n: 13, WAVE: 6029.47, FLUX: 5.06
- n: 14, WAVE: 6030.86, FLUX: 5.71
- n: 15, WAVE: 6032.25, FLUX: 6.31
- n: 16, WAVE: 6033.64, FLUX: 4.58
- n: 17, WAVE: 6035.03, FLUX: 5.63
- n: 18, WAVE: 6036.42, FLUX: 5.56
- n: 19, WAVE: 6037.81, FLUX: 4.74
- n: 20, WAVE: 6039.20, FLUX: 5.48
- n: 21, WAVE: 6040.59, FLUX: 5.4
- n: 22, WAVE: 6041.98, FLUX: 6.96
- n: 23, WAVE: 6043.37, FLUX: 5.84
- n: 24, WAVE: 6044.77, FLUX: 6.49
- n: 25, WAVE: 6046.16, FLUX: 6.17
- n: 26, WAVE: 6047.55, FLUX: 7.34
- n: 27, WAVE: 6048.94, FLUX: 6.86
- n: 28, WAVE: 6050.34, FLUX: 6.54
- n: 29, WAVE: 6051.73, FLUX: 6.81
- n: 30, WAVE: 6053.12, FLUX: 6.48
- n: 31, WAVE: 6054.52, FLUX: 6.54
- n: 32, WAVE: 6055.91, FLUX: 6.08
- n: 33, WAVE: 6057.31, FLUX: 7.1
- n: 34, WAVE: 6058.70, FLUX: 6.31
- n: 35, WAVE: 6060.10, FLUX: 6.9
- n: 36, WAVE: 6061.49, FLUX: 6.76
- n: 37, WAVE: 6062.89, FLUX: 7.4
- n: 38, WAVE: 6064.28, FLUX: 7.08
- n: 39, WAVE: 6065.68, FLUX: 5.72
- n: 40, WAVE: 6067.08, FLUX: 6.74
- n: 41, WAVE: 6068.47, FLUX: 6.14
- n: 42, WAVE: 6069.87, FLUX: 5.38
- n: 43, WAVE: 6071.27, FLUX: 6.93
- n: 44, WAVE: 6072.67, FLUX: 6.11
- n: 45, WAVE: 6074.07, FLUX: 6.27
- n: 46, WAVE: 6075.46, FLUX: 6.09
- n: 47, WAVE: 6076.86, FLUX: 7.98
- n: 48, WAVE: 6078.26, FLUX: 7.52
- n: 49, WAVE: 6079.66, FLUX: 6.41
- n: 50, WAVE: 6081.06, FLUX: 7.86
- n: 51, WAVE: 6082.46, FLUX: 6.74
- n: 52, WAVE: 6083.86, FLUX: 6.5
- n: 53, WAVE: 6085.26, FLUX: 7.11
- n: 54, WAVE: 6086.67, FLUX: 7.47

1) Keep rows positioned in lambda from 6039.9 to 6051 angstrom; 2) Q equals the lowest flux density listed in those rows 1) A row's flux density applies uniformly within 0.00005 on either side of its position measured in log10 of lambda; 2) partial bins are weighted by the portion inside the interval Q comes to 5.4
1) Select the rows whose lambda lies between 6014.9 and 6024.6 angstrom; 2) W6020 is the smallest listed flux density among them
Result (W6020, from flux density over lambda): 5.89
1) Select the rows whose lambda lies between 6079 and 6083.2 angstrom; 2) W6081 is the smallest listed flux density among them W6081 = 6.41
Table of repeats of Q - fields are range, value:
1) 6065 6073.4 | 5.38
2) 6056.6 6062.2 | 6.31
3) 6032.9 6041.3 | 4.58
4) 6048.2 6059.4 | 6.08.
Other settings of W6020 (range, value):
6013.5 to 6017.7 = 5.99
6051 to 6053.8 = 6.48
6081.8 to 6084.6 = 6.5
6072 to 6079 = 6.09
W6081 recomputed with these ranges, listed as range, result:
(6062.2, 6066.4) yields 5.72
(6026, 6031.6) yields 5.06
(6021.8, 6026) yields 6.22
